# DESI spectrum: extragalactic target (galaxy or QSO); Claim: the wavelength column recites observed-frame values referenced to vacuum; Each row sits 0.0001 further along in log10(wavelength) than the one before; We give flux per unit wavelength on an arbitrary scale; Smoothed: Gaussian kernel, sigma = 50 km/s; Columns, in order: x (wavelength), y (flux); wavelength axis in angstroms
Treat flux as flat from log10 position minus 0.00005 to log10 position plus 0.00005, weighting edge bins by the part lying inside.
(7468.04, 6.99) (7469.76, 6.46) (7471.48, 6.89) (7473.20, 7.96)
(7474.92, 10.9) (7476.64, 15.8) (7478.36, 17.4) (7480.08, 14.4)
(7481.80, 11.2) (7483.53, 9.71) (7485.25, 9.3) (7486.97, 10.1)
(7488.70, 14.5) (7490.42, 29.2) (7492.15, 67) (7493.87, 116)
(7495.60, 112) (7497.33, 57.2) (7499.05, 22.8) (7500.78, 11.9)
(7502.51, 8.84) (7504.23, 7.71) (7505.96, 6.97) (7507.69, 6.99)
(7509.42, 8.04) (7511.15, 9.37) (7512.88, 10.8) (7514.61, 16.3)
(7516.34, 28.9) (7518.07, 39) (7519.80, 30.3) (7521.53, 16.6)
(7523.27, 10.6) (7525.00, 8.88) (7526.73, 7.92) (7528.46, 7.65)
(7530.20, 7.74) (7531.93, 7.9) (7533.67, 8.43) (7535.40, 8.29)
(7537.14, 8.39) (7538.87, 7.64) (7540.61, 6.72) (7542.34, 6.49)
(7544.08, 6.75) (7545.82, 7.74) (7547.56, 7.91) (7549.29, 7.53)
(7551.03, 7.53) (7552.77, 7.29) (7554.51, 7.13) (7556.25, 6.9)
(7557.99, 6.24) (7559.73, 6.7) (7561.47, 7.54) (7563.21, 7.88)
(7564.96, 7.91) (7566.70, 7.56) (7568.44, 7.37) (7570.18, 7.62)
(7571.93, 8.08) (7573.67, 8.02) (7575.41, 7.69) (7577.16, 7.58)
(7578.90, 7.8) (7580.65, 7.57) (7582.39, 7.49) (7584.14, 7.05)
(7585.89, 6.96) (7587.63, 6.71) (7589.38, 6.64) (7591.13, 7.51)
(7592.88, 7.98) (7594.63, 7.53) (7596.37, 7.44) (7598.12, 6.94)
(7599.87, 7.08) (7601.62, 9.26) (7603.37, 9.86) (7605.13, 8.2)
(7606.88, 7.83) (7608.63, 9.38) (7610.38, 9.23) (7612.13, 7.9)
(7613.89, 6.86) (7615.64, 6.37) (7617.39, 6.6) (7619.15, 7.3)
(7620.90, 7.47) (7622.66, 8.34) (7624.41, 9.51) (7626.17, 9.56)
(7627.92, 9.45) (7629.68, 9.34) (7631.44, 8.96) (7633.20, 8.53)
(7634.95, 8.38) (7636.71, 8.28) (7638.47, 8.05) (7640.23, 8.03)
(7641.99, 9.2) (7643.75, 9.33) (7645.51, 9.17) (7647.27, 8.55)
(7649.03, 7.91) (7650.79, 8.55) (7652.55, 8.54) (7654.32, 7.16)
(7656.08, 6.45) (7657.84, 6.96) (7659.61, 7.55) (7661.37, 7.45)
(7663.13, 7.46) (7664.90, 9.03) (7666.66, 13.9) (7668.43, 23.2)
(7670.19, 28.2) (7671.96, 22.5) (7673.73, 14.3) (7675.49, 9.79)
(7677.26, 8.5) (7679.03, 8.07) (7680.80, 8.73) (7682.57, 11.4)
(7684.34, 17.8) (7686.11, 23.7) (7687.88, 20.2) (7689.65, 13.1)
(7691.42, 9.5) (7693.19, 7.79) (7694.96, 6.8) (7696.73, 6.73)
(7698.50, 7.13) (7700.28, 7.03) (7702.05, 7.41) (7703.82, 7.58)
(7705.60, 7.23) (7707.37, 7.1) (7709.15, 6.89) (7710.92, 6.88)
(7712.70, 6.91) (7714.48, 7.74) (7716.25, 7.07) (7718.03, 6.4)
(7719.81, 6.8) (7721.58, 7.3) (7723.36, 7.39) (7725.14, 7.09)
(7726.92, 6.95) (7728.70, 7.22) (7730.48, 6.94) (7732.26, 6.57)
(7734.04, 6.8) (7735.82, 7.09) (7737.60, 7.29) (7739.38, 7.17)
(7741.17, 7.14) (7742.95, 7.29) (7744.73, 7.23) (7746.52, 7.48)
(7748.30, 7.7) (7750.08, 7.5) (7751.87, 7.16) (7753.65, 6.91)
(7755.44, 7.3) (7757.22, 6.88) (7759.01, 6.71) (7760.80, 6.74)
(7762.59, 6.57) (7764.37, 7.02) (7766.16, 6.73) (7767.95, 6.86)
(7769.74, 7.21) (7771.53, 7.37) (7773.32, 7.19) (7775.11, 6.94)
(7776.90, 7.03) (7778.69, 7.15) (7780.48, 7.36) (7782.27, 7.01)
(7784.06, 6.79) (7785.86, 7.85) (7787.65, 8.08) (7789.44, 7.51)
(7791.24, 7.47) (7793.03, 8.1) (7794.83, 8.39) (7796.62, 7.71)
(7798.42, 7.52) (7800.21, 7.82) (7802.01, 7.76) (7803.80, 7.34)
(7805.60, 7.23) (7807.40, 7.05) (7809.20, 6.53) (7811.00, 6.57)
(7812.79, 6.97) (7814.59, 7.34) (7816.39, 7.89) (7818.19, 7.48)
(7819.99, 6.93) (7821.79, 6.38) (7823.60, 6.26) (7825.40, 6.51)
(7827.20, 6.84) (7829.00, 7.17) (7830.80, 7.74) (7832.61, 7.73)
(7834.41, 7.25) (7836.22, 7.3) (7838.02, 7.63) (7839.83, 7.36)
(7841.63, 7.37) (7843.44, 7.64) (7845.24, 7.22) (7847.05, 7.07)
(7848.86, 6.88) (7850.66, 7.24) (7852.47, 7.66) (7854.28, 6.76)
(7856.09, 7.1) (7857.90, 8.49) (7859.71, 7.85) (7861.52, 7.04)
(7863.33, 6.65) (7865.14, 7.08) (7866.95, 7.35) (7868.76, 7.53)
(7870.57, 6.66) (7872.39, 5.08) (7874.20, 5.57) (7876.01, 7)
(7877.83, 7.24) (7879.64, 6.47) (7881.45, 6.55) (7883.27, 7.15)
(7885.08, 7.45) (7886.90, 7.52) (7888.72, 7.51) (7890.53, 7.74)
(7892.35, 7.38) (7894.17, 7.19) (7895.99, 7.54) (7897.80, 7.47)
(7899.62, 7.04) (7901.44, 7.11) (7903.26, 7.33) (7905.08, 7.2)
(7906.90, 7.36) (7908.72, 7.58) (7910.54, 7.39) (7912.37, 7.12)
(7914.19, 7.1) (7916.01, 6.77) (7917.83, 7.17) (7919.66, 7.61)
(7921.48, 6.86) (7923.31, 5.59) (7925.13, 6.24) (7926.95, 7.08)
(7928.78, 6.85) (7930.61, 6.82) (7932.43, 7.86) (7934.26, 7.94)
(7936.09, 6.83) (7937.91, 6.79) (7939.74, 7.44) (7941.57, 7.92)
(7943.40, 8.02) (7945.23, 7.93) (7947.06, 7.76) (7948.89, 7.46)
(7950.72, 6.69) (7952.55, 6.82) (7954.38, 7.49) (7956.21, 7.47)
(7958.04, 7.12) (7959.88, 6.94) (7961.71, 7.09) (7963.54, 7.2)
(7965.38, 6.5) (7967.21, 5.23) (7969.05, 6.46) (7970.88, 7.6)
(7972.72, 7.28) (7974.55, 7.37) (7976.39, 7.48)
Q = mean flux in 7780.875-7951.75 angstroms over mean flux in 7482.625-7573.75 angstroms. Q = 0.4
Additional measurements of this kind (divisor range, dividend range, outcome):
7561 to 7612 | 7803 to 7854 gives 0.92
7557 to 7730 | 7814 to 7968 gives 0.80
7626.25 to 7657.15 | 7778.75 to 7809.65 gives 0.88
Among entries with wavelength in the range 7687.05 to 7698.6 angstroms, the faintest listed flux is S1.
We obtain 6.73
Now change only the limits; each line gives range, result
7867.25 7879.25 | 5.08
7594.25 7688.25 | 6.37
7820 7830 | 6.26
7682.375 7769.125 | 6.4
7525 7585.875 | 6.24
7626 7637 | 8.28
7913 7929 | 5.59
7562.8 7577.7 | 7.37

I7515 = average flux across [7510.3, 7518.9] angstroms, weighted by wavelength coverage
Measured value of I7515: 20.8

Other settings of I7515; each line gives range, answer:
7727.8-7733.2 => 6.91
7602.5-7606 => 9.01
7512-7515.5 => 13.6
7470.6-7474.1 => 7.46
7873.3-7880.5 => 6.57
